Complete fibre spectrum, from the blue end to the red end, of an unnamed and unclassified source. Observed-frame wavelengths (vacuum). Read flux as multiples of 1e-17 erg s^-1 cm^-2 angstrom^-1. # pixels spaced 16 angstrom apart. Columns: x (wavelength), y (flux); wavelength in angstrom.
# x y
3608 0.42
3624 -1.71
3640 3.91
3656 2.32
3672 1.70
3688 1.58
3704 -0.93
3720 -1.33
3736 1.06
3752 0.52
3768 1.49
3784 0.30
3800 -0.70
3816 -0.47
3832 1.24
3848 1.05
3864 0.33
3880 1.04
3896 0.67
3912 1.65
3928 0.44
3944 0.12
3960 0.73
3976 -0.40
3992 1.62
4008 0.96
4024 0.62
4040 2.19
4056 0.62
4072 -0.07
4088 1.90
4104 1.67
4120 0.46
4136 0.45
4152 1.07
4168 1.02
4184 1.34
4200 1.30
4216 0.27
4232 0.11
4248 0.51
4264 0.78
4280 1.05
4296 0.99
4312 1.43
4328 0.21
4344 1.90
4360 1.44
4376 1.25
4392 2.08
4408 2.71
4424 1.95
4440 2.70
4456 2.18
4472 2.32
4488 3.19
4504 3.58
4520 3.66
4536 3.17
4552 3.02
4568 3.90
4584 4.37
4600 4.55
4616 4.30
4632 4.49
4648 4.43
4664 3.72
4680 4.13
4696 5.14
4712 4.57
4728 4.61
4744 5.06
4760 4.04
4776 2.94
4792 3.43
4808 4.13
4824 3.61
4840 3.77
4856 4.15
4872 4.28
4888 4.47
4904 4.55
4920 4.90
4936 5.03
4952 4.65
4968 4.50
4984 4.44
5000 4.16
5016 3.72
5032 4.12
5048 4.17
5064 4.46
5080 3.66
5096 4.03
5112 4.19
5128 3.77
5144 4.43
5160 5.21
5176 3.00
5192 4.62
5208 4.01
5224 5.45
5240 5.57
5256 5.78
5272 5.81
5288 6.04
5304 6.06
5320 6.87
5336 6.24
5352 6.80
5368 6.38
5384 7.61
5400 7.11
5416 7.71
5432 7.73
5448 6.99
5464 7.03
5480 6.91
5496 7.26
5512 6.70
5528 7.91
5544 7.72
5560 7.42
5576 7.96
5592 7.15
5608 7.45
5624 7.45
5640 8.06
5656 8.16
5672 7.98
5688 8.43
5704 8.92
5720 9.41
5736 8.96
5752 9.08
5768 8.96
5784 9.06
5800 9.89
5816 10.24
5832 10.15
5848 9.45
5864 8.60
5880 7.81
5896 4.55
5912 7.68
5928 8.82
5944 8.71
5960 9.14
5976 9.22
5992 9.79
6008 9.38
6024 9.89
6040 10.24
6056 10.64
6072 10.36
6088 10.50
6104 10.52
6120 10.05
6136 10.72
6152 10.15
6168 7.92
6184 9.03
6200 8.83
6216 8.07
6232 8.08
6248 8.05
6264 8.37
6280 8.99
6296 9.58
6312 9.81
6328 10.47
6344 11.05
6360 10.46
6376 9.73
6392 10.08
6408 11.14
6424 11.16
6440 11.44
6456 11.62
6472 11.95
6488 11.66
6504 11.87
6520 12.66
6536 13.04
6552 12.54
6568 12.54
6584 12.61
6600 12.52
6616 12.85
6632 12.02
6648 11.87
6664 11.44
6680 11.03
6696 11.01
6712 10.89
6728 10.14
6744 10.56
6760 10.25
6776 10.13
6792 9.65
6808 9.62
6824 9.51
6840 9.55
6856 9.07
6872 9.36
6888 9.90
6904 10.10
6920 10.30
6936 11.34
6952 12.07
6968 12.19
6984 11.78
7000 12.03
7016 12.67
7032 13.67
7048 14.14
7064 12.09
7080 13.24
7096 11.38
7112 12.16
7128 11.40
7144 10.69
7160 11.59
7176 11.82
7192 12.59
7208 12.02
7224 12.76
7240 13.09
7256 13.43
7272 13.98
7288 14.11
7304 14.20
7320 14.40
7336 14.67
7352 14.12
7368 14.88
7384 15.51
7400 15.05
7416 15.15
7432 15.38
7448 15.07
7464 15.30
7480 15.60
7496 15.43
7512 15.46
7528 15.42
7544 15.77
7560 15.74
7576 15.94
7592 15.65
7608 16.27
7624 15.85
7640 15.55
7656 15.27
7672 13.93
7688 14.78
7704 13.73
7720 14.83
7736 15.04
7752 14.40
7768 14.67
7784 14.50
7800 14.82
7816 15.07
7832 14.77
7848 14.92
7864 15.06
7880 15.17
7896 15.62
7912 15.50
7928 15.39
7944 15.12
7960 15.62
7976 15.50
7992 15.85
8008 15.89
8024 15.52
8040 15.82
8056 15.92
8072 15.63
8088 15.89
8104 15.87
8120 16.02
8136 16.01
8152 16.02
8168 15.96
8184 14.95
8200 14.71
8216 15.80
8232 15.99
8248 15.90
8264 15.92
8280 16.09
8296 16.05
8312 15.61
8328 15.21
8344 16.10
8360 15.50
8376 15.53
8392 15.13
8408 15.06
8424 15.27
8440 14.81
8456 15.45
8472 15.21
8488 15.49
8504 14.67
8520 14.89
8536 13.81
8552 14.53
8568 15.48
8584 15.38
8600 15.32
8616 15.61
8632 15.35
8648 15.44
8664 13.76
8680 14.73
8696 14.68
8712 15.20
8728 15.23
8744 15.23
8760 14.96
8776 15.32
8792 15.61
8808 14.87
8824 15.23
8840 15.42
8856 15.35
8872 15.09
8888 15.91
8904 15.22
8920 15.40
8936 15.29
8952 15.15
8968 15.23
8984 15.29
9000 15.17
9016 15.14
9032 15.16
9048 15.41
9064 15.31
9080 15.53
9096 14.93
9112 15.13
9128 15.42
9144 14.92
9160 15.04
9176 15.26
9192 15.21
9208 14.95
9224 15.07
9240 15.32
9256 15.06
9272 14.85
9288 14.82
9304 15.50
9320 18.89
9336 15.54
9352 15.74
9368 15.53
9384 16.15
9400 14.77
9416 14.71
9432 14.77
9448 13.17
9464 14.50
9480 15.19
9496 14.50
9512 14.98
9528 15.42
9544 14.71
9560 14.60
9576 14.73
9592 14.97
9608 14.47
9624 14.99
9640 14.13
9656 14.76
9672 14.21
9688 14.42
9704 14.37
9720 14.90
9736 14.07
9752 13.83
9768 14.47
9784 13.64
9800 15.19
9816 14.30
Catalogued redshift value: 0.00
